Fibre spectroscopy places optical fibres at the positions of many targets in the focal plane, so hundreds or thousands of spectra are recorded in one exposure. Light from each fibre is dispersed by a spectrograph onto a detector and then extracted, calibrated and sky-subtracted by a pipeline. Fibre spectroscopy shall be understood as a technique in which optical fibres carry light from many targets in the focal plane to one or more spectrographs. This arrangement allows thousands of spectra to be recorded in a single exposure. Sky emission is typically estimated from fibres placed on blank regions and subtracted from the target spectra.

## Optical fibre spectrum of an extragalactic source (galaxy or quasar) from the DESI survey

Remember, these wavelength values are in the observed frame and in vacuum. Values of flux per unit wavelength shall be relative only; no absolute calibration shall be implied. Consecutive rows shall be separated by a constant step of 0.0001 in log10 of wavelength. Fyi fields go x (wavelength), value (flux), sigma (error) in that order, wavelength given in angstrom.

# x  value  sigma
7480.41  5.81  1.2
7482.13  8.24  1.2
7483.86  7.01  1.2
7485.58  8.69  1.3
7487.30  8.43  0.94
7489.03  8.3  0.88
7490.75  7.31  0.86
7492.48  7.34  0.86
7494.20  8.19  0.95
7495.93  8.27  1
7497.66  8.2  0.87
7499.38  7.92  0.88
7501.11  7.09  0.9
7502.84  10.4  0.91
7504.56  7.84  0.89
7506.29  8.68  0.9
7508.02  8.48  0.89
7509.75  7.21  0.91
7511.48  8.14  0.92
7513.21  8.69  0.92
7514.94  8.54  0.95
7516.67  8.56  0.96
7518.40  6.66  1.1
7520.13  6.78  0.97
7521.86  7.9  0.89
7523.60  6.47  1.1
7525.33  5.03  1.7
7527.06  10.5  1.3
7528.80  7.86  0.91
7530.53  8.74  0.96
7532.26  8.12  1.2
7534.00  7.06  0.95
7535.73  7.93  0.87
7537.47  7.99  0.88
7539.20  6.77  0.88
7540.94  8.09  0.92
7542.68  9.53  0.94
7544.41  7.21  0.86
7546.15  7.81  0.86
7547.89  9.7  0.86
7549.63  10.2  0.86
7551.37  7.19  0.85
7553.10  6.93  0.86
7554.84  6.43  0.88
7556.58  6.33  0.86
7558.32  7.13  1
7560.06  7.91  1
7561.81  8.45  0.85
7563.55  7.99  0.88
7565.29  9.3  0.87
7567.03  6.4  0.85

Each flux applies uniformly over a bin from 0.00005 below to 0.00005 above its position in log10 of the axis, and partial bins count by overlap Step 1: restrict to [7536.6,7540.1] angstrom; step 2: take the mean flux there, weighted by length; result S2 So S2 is 7.38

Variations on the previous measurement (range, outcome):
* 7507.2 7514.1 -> 8.13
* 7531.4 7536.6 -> 7.7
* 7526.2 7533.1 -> 8.81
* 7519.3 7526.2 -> 6.55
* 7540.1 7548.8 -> 8.47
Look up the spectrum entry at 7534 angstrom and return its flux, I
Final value 7.06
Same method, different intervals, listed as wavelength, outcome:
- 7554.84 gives 6.43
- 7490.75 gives 7.31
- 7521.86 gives 7.9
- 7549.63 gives 10.2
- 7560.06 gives 7.91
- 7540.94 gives 8.09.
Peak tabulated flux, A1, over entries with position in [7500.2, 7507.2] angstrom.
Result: 10.4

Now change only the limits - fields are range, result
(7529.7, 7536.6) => 8.74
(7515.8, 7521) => 8.56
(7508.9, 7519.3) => 8.69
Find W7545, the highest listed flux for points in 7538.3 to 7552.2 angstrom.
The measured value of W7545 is 10.2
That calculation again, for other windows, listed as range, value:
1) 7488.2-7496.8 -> 8.3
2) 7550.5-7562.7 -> 8.45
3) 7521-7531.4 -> 10.5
